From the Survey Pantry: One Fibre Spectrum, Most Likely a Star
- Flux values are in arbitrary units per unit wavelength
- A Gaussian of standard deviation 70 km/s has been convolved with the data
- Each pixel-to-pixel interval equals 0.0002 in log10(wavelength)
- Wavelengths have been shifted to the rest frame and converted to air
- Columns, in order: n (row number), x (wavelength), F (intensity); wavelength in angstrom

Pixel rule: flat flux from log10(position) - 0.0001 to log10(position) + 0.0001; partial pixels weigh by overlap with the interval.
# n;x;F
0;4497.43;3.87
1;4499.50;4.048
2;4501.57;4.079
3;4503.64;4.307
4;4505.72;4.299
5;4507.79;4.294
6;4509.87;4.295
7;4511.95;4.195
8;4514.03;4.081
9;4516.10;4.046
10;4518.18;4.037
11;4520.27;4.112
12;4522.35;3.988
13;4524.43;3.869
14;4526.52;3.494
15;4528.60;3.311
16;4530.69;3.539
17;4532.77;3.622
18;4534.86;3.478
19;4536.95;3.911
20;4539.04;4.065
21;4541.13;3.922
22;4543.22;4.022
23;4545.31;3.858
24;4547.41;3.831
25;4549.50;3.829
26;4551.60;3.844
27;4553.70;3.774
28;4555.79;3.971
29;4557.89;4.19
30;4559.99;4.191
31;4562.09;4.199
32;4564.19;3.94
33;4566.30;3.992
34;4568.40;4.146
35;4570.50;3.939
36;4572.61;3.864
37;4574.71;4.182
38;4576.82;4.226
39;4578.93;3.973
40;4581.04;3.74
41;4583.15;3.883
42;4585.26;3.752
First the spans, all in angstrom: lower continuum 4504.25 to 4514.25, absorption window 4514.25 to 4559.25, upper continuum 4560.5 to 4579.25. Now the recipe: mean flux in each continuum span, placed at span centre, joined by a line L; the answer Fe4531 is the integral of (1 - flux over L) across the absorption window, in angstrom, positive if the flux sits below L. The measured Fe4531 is 3.35 angstrom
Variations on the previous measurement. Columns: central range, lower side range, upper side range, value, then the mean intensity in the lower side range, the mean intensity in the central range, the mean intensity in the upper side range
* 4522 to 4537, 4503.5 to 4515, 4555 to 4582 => 2.0 angstrom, 4.24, 3.62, 4.04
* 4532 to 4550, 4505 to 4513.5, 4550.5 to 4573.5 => 1.2 angstrom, 4.26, 3.84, 4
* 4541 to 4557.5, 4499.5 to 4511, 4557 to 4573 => 0.9 angstrom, 4.24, 3.89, 4.06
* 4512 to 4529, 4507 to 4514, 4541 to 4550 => 0.9 angstrom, 4.23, 3.91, 3.89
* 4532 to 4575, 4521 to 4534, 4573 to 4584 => -1.3 angstrom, 3.65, 3.94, 4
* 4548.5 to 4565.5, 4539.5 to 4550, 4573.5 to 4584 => -0.2 angstrom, 3.91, 3.99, 4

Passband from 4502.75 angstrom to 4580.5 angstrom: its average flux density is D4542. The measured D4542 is 3.97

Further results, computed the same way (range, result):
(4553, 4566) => 4.05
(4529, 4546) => 3.78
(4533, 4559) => 3.88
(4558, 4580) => 4.07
